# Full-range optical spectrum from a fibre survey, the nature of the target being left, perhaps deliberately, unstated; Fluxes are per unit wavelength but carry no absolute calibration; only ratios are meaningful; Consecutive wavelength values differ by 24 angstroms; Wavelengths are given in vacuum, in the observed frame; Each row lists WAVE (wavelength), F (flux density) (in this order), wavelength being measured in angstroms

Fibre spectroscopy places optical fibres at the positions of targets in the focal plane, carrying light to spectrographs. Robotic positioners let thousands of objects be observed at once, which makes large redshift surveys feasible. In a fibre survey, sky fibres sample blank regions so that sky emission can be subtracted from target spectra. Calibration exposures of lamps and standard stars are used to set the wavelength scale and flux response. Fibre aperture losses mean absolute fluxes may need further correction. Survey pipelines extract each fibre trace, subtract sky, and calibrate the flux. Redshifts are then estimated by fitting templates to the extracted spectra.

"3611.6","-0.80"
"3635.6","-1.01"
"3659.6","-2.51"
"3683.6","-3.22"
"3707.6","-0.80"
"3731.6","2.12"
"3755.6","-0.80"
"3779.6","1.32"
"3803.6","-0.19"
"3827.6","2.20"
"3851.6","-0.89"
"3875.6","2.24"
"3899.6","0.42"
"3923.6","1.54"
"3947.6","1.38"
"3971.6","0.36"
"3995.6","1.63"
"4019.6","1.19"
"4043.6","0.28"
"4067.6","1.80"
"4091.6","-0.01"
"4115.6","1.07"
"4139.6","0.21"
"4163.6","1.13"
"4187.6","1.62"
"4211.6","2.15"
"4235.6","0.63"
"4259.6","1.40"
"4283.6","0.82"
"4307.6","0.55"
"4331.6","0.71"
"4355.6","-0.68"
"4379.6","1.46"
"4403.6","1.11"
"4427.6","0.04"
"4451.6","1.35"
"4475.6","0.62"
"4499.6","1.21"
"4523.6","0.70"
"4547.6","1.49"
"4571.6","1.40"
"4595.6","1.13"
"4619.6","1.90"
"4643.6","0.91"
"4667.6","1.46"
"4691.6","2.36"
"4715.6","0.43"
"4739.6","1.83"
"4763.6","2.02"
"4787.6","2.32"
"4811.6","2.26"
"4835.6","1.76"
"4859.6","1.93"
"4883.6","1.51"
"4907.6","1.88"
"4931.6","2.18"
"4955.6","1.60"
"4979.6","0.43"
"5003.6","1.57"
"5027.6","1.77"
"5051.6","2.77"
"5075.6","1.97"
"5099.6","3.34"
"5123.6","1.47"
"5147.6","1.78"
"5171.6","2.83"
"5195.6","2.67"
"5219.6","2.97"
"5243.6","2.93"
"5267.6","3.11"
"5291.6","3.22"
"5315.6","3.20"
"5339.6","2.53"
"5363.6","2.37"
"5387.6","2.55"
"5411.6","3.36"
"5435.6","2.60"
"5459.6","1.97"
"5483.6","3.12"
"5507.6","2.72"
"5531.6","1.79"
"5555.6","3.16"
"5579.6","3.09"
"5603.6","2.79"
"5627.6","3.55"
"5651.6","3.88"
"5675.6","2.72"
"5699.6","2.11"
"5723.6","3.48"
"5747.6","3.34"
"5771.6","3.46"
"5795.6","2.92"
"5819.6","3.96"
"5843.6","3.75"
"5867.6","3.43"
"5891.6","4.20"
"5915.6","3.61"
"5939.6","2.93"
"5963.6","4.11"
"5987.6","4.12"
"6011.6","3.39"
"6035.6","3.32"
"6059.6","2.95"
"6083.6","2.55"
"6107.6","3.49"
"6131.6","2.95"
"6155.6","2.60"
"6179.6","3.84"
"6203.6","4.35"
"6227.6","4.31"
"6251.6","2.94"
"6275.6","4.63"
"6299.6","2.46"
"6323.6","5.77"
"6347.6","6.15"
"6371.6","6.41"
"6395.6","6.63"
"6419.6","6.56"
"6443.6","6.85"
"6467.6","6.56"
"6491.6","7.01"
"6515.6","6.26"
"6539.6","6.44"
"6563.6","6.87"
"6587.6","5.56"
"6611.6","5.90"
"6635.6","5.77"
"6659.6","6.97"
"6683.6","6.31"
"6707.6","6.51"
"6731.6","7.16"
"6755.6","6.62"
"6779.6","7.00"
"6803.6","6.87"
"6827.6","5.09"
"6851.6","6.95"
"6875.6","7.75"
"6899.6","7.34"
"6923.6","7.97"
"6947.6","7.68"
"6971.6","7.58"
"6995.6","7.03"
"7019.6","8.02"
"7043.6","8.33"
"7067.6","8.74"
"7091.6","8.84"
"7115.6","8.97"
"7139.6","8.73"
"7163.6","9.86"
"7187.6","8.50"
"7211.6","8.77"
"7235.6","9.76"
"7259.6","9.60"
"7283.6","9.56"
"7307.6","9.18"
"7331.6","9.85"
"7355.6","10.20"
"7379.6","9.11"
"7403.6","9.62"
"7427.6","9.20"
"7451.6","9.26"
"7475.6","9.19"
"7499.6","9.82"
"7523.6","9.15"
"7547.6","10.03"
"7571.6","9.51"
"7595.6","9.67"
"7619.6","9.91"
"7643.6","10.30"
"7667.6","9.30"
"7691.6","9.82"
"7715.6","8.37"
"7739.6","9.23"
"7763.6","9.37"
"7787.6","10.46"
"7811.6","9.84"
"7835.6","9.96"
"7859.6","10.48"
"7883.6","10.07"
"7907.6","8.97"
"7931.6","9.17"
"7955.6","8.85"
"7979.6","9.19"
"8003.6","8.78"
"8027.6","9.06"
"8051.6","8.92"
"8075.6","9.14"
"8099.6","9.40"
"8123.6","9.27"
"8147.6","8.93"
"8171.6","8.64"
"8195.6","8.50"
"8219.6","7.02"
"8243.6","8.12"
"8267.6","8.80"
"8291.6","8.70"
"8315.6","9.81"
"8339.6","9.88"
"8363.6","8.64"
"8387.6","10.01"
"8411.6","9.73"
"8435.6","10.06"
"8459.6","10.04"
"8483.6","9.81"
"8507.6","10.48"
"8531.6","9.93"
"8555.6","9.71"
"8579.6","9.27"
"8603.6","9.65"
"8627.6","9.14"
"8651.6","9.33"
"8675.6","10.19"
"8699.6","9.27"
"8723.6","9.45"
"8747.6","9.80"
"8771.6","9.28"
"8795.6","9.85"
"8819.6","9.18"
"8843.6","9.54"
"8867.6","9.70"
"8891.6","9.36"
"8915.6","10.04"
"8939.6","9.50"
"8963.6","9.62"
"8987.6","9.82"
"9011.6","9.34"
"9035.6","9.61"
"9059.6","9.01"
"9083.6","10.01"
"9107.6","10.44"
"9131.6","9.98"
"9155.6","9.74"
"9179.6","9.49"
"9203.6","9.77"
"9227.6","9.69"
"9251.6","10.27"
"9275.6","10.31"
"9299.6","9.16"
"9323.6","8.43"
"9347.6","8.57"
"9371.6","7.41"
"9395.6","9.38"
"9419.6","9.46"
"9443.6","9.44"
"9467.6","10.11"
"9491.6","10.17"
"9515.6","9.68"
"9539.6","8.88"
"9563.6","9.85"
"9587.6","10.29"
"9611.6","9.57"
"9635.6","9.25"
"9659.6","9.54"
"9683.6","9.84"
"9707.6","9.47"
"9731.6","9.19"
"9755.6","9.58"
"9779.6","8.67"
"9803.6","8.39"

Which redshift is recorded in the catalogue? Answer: 0.59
